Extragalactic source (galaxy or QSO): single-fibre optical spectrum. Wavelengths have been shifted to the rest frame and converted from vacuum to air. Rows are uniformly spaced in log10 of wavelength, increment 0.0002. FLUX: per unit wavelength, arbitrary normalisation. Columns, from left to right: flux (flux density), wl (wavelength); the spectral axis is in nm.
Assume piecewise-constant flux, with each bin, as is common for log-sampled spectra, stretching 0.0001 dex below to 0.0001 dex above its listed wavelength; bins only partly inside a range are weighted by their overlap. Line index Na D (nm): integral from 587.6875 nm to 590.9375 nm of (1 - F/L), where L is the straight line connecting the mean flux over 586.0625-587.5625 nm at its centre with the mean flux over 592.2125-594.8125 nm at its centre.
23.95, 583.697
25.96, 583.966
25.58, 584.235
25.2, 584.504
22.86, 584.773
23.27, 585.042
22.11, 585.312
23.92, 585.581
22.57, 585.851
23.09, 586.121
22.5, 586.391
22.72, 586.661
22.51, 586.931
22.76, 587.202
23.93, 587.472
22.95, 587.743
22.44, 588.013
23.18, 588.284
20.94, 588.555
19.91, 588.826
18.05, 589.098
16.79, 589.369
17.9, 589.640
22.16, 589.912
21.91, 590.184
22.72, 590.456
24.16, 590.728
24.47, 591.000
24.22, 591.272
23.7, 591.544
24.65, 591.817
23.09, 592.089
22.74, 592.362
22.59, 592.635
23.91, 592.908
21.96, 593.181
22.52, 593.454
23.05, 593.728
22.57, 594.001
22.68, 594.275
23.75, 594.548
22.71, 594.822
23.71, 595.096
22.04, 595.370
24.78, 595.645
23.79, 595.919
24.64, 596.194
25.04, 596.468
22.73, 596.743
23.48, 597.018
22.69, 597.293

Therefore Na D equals 0.25 nm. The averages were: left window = 22.9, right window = 22.9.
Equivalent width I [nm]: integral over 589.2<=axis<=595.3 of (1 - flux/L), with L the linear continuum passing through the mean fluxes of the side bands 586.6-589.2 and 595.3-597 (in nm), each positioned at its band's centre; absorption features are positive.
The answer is 0.10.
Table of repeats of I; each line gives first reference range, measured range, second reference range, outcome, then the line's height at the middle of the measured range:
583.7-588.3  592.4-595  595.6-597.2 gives 0.11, 23.8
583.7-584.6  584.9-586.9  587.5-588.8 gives 0.10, 24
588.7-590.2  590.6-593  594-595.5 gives -0.33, 20.9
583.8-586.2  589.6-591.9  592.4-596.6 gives 0.05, 23.5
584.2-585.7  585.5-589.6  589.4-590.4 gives 0.05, 22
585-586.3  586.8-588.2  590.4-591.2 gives 0.02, 23.3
